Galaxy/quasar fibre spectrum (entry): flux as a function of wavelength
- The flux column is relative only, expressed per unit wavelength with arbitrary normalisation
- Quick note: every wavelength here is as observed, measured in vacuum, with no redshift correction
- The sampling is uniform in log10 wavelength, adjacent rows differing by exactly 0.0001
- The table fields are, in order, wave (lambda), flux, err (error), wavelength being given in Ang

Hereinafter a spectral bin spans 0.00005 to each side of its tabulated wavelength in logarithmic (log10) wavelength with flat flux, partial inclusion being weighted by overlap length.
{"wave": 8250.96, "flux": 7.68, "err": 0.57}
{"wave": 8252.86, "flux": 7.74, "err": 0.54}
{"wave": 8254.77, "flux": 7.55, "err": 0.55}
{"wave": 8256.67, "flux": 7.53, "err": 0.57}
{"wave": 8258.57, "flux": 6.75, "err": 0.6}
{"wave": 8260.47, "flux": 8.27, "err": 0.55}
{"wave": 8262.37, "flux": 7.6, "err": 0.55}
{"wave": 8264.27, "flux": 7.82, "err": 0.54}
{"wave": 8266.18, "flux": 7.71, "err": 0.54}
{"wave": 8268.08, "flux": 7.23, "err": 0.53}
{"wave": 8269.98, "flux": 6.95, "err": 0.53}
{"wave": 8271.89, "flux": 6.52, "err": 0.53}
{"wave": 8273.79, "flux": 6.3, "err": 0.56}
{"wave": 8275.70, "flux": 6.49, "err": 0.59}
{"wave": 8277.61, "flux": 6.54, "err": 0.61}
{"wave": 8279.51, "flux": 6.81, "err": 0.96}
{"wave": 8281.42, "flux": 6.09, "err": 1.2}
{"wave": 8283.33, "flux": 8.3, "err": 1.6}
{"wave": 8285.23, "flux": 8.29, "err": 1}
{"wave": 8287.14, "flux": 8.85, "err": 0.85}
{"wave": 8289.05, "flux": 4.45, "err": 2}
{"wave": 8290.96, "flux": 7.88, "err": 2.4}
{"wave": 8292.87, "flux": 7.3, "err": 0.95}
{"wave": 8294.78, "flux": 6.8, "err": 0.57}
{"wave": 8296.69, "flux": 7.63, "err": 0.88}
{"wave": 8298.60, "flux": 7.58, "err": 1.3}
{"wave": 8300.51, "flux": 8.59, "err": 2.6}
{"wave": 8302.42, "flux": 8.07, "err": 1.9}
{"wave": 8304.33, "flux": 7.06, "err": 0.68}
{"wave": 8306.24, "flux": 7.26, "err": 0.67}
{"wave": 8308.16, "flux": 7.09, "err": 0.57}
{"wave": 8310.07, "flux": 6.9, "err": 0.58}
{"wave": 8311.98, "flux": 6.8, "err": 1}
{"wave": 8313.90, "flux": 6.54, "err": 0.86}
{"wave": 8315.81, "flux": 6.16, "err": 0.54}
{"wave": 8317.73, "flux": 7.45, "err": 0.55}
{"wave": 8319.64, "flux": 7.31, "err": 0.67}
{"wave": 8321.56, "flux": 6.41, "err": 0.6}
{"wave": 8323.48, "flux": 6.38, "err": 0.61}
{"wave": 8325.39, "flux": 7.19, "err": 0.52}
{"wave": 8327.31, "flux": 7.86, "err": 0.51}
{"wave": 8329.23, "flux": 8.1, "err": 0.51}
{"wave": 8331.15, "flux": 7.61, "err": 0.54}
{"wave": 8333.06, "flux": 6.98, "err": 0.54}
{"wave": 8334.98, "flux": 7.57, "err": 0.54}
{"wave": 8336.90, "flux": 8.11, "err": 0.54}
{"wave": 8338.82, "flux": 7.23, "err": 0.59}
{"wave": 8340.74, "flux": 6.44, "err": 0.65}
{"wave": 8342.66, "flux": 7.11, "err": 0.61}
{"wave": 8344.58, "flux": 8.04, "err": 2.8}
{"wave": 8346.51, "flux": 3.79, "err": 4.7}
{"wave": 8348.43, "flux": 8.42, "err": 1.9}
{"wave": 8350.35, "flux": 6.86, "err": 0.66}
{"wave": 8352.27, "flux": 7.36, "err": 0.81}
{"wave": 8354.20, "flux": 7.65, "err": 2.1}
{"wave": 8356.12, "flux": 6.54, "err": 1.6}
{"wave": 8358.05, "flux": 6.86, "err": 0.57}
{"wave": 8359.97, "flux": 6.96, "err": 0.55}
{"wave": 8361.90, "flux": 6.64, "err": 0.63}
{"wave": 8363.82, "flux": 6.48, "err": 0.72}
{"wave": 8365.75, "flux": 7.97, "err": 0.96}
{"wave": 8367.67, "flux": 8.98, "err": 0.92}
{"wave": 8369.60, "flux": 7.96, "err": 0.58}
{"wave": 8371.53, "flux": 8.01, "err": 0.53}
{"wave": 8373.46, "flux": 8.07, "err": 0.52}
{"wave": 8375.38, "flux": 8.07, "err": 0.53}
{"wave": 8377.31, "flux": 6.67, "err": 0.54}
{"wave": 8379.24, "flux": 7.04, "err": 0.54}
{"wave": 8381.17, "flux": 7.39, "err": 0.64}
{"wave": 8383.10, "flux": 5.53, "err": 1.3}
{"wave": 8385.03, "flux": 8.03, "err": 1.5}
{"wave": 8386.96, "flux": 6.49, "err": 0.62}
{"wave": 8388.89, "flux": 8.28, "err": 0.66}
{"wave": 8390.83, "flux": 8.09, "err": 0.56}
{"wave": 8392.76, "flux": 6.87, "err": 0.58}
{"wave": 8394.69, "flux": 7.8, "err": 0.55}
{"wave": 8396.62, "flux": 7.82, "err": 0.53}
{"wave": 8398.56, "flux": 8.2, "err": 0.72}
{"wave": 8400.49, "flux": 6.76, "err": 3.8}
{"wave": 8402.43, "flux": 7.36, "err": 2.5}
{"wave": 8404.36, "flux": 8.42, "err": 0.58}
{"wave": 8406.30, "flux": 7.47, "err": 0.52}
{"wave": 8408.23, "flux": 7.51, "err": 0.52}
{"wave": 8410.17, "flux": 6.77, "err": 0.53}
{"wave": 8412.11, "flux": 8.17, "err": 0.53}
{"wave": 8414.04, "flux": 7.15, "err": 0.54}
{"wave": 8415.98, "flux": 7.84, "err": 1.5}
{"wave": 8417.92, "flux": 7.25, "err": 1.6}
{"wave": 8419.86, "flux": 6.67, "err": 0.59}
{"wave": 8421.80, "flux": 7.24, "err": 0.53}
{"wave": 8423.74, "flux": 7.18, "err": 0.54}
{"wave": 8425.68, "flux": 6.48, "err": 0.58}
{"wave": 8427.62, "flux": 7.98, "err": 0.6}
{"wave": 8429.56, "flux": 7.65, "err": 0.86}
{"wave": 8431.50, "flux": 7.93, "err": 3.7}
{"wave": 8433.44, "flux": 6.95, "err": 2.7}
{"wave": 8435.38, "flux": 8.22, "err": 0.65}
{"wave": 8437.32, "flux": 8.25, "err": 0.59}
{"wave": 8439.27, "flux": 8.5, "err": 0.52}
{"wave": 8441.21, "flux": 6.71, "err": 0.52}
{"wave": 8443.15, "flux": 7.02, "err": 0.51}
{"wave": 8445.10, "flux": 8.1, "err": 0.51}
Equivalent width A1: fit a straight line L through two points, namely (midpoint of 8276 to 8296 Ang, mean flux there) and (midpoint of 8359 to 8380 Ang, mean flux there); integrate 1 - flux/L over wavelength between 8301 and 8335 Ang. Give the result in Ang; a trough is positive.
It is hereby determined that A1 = 0.5 Ang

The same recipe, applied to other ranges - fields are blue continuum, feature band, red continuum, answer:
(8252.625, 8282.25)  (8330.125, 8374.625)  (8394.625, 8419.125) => 0.5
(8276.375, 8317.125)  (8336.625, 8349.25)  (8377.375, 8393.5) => 0.4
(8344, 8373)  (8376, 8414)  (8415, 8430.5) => -0.7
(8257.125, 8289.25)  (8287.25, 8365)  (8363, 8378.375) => 4.1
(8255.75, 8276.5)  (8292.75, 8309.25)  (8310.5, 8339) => -0.7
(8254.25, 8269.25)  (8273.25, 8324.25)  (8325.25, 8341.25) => 2.9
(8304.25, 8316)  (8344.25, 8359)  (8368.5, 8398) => 0.7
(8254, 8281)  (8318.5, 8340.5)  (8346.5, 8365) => -1.0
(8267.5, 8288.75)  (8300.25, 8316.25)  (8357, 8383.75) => 0.0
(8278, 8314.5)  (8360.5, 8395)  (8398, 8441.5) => -0.1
